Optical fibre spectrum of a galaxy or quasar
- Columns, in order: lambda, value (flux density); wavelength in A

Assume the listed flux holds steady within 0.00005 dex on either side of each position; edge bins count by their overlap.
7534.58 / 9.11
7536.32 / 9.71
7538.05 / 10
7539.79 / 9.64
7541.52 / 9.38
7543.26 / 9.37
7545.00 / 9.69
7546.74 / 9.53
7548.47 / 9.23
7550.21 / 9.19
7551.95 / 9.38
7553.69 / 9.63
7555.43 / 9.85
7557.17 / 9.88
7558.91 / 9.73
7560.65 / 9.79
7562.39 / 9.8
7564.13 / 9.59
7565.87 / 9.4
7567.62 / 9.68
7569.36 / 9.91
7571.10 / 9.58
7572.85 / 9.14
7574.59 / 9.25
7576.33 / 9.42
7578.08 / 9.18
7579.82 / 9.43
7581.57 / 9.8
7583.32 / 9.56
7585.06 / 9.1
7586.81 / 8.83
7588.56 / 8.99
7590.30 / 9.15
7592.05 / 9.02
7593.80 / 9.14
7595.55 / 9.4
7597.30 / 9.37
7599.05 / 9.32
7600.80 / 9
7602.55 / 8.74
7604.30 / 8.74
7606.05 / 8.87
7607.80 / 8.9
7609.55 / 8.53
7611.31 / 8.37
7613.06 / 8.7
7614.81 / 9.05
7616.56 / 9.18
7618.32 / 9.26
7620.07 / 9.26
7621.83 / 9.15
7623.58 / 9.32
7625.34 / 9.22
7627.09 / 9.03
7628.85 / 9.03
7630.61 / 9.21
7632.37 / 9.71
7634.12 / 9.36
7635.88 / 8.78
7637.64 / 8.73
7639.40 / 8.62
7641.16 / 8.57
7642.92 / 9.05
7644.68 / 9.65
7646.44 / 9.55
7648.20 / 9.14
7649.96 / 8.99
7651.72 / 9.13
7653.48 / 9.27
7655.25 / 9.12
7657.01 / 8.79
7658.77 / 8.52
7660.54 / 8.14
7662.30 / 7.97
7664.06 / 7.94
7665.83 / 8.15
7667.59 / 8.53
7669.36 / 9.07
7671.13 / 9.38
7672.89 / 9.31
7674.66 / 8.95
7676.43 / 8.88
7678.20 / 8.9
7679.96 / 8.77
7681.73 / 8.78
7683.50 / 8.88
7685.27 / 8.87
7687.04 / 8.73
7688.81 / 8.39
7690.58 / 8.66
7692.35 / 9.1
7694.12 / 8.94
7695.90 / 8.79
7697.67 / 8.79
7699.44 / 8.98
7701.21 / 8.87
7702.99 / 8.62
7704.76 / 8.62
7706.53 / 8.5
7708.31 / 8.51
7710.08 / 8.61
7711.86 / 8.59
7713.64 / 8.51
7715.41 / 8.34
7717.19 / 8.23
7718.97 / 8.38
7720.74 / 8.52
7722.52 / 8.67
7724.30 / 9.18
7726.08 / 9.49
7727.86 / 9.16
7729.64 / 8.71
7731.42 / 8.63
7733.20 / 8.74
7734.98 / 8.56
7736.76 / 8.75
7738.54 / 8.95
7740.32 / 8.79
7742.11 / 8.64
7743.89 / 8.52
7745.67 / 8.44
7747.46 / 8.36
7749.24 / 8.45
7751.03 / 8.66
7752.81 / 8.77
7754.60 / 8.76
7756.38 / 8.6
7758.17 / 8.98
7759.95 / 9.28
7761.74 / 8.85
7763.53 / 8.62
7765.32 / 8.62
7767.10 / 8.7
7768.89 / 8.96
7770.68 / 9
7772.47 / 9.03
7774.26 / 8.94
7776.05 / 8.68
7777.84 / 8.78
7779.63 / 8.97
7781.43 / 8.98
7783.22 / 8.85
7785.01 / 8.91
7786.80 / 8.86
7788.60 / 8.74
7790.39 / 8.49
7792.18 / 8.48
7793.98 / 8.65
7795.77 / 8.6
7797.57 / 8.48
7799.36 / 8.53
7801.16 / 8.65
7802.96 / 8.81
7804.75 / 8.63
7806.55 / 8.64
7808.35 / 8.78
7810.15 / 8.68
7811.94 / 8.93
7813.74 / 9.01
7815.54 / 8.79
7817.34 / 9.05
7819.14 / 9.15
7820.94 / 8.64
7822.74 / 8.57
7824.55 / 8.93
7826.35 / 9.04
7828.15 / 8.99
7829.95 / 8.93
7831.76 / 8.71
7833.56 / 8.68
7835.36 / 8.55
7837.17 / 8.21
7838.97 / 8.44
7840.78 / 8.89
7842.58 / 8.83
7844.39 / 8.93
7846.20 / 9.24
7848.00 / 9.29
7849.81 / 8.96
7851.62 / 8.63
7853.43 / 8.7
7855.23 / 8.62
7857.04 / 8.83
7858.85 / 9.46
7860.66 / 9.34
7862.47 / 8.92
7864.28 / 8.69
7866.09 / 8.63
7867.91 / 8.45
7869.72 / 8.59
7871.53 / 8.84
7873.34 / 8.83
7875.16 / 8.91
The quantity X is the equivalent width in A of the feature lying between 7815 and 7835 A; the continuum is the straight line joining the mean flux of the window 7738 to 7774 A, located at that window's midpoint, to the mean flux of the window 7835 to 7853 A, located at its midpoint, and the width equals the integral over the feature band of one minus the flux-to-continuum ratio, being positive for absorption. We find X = -0.2 A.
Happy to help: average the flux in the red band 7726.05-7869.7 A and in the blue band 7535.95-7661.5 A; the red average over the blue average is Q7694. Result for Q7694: 1.0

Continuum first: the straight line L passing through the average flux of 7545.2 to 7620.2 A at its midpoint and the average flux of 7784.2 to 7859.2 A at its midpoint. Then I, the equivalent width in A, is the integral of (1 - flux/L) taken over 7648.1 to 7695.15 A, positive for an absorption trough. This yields 1.6 A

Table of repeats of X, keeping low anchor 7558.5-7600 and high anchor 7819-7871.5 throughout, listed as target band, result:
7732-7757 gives 1.1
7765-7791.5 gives 0.4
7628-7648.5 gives 0.3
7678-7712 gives 1.5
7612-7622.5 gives 0.3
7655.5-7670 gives 1.3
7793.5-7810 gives 0.5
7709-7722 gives 0.9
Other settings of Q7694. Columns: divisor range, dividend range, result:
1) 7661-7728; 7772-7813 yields 1.00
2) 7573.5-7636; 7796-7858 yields 0.96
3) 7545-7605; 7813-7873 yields 0.94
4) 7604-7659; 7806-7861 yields 0.98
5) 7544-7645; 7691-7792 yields 0.95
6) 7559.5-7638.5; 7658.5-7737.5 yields 0.95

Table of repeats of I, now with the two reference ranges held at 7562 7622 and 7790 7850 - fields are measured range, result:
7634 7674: 1.0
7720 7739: 0.2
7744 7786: 0.4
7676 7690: 0.4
